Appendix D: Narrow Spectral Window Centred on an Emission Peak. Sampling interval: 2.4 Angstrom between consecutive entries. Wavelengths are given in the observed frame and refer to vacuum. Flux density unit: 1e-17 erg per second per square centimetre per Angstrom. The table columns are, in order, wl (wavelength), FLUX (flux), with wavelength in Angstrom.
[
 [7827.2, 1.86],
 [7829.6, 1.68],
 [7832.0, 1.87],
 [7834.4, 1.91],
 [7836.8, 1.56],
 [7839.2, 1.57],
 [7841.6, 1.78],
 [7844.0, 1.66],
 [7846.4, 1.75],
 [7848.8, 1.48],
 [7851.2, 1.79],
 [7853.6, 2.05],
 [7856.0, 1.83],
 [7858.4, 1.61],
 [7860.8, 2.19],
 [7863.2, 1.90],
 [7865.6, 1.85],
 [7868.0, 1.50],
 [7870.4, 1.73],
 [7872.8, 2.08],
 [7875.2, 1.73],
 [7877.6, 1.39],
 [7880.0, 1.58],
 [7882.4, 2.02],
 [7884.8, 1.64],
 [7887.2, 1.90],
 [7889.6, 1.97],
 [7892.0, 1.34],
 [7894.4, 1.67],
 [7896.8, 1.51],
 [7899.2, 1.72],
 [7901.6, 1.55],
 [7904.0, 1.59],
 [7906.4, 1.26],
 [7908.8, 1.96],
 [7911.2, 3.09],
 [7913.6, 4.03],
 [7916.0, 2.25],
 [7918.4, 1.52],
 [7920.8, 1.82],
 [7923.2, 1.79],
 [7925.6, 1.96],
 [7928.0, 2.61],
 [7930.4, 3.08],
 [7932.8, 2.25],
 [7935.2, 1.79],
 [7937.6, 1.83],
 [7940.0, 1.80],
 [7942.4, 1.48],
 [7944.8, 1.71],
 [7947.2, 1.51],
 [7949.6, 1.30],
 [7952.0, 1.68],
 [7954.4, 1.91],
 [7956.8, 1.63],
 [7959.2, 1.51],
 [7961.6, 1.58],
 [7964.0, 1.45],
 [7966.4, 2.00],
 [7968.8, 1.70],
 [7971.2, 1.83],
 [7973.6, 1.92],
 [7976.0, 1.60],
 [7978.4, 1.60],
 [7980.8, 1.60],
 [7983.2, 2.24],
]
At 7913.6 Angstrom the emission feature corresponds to [S II] 6716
